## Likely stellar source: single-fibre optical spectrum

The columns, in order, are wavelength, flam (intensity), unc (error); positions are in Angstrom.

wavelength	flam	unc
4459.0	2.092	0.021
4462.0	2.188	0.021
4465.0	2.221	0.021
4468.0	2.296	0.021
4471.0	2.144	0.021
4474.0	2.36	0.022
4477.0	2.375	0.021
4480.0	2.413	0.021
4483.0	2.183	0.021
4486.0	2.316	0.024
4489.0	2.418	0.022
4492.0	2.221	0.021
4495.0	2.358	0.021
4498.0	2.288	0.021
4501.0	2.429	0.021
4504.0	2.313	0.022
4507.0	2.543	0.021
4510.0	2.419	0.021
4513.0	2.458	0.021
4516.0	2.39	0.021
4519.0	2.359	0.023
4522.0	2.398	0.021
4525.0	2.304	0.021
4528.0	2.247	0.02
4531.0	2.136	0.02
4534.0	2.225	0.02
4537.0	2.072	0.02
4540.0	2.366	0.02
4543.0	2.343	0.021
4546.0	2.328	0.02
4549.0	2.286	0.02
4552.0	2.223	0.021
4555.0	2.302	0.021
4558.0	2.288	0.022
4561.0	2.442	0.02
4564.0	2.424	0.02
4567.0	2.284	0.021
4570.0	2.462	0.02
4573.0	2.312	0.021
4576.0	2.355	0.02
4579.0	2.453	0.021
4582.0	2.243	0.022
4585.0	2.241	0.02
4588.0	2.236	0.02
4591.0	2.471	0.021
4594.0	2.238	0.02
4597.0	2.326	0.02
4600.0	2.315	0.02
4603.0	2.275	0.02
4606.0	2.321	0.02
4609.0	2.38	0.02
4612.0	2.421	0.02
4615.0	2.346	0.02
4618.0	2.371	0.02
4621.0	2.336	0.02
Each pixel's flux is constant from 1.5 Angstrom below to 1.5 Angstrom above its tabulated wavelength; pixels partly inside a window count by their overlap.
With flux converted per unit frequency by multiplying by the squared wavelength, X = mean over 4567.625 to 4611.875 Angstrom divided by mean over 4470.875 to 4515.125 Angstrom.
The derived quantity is 1.0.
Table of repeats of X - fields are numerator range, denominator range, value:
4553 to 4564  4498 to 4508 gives 1.00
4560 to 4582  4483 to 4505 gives 1.06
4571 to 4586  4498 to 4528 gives 1.00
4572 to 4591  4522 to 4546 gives 1.05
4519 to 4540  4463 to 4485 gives 1.01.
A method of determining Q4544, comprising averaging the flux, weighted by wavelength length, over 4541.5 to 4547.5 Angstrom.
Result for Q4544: 2.34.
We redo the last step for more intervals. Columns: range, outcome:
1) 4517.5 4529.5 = 2.33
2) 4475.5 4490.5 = 2.34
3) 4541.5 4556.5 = 2.3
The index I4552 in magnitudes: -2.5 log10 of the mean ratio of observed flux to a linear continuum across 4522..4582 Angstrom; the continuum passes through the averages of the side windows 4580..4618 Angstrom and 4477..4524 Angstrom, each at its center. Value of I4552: 0.02 mag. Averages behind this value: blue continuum 2.37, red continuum 2.32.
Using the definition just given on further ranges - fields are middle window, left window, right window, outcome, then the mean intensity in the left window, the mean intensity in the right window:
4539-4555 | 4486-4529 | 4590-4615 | 0.02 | 2.37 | 2.34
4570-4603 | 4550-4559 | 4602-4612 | 0.00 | 2.27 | 2.34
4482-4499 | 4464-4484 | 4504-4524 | 0.02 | 2.29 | 2.42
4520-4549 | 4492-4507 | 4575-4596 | 0.03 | 2.35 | 2.32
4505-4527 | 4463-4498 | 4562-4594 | -0.04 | 2.3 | 2.34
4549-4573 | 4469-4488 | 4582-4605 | -0.02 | 2.3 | 2.3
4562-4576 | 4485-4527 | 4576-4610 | -0.02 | 2.37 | 2.32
